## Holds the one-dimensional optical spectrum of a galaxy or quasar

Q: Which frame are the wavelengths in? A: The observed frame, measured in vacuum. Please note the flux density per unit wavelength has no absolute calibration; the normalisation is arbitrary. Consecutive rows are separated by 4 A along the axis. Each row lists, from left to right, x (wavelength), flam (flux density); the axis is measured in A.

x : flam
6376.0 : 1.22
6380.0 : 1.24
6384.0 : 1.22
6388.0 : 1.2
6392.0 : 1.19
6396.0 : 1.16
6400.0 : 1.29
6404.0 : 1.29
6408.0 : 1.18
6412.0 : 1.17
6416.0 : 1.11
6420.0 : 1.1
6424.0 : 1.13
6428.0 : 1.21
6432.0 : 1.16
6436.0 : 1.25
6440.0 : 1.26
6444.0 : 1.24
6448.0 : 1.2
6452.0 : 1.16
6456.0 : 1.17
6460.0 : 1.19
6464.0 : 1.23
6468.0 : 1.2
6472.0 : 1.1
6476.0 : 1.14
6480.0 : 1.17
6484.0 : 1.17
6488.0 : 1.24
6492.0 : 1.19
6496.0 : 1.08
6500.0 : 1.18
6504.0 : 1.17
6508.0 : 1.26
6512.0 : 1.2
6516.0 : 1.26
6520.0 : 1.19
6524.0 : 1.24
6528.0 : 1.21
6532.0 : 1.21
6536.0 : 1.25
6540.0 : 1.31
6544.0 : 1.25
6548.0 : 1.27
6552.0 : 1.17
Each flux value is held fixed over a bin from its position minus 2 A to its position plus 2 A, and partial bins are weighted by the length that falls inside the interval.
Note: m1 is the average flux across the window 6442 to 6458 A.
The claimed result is 1.19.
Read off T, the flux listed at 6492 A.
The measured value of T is 1.19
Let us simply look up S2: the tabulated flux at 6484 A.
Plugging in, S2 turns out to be 1.17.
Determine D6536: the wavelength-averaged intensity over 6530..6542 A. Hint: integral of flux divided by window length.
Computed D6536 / 1.26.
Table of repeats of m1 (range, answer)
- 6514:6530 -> 1.22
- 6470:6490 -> 1.16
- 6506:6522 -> 1.23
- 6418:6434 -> 1.15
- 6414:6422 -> 1.1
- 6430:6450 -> 1.22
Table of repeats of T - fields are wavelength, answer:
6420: 1.1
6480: 1.17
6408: 1.18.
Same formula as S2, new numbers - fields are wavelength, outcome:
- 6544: 1.25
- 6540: 1.31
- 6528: 1.21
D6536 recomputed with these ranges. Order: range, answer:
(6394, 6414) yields 1.22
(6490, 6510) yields 1.18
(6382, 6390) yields 1.21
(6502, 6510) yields 1.21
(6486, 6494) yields 1.21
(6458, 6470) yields 1.21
